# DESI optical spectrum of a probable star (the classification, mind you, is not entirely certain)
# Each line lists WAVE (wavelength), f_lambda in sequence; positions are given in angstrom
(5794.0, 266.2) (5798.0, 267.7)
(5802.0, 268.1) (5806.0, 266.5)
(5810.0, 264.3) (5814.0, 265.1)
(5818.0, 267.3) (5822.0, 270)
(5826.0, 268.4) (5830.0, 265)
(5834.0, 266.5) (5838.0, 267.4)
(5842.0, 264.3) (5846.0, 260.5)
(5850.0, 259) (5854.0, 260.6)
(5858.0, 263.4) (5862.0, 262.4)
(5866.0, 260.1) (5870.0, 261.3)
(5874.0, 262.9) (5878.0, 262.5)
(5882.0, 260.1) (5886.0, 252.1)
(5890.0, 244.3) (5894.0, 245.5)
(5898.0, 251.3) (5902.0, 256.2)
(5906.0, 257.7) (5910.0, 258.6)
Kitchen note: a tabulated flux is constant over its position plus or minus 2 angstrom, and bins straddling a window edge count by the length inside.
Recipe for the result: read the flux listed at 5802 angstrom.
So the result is 268.1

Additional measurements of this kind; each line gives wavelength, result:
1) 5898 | 251.3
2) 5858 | 263.4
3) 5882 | 260.1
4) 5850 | 259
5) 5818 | 267.3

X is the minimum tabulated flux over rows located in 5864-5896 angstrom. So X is 244.3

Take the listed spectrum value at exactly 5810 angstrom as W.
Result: 264.3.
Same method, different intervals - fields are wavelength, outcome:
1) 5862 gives 262.4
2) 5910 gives 258.6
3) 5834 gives 266.5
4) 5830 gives 265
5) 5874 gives 262.9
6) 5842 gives 264.3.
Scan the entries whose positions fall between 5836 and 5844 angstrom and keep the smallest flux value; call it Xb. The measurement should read 264.3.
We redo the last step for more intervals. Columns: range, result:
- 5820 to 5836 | 265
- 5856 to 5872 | 260.1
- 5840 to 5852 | 259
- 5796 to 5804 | 267.7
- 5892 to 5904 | 245.5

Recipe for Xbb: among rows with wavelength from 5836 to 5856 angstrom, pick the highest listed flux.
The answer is 267.4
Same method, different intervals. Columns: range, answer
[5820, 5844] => 270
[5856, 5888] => 263.4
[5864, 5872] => 261.3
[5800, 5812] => 268.1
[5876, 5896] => 262.5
